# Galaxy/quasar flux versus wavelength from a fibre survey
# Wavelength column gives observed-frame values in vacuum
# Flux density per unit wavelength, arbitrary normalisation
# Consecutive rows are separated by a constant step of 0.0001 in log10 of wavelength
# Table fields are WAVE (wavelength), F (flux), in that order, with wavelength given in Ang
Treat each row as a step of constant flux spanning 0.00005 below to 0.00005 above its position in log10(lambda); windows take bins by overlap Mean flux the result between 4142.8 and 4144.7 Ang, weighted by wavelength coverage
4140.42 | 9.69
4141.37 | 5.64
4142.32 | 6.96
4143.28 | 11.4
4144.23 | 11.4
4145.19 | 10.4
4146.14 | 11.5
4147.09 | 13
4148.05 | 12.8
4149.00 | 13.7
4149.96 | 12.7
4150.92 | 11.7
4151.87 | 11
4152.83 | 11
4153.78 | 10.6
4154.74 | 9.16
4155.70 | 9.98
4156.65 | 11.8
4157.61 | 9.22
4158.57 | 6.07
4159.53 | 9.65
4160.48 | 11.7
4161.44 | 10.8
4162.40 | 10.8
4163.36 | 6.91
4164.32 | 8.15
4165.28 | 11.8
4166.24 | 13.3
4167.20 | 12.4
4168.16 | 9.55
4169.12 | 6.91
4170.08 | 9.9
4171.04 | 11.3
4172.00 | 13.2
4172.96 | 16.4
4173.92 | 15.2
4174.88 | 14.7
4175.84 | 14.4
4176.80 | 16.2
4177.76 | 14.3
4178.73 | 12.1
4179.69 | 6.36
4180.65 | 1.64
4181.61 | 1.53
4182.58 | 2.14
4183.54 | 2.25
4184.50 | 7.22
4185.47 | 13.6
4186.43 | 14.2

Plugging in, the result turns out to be 11.4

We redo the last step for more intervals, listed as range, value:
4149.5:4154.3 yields 11.4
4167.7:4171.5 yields 9.41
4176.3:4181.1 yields 10.2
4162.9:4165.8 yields 9.02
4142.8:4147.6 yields 11.5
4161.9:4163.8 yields 8.9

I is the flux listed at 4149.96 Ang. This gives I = 12.7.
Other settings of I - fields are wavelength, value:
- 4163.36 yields 6.91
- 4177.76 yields 14.3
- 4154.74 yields 9.16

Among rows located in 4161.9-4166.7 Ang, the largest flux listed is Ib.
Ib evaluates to 13.3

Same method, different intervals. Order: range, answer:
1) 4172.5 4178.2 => 16.4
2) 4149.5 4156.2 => 12.7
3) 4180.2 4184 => 2.25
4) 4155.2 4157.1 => 11.8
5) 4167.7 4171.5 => 11.3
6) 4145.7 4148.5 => 13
